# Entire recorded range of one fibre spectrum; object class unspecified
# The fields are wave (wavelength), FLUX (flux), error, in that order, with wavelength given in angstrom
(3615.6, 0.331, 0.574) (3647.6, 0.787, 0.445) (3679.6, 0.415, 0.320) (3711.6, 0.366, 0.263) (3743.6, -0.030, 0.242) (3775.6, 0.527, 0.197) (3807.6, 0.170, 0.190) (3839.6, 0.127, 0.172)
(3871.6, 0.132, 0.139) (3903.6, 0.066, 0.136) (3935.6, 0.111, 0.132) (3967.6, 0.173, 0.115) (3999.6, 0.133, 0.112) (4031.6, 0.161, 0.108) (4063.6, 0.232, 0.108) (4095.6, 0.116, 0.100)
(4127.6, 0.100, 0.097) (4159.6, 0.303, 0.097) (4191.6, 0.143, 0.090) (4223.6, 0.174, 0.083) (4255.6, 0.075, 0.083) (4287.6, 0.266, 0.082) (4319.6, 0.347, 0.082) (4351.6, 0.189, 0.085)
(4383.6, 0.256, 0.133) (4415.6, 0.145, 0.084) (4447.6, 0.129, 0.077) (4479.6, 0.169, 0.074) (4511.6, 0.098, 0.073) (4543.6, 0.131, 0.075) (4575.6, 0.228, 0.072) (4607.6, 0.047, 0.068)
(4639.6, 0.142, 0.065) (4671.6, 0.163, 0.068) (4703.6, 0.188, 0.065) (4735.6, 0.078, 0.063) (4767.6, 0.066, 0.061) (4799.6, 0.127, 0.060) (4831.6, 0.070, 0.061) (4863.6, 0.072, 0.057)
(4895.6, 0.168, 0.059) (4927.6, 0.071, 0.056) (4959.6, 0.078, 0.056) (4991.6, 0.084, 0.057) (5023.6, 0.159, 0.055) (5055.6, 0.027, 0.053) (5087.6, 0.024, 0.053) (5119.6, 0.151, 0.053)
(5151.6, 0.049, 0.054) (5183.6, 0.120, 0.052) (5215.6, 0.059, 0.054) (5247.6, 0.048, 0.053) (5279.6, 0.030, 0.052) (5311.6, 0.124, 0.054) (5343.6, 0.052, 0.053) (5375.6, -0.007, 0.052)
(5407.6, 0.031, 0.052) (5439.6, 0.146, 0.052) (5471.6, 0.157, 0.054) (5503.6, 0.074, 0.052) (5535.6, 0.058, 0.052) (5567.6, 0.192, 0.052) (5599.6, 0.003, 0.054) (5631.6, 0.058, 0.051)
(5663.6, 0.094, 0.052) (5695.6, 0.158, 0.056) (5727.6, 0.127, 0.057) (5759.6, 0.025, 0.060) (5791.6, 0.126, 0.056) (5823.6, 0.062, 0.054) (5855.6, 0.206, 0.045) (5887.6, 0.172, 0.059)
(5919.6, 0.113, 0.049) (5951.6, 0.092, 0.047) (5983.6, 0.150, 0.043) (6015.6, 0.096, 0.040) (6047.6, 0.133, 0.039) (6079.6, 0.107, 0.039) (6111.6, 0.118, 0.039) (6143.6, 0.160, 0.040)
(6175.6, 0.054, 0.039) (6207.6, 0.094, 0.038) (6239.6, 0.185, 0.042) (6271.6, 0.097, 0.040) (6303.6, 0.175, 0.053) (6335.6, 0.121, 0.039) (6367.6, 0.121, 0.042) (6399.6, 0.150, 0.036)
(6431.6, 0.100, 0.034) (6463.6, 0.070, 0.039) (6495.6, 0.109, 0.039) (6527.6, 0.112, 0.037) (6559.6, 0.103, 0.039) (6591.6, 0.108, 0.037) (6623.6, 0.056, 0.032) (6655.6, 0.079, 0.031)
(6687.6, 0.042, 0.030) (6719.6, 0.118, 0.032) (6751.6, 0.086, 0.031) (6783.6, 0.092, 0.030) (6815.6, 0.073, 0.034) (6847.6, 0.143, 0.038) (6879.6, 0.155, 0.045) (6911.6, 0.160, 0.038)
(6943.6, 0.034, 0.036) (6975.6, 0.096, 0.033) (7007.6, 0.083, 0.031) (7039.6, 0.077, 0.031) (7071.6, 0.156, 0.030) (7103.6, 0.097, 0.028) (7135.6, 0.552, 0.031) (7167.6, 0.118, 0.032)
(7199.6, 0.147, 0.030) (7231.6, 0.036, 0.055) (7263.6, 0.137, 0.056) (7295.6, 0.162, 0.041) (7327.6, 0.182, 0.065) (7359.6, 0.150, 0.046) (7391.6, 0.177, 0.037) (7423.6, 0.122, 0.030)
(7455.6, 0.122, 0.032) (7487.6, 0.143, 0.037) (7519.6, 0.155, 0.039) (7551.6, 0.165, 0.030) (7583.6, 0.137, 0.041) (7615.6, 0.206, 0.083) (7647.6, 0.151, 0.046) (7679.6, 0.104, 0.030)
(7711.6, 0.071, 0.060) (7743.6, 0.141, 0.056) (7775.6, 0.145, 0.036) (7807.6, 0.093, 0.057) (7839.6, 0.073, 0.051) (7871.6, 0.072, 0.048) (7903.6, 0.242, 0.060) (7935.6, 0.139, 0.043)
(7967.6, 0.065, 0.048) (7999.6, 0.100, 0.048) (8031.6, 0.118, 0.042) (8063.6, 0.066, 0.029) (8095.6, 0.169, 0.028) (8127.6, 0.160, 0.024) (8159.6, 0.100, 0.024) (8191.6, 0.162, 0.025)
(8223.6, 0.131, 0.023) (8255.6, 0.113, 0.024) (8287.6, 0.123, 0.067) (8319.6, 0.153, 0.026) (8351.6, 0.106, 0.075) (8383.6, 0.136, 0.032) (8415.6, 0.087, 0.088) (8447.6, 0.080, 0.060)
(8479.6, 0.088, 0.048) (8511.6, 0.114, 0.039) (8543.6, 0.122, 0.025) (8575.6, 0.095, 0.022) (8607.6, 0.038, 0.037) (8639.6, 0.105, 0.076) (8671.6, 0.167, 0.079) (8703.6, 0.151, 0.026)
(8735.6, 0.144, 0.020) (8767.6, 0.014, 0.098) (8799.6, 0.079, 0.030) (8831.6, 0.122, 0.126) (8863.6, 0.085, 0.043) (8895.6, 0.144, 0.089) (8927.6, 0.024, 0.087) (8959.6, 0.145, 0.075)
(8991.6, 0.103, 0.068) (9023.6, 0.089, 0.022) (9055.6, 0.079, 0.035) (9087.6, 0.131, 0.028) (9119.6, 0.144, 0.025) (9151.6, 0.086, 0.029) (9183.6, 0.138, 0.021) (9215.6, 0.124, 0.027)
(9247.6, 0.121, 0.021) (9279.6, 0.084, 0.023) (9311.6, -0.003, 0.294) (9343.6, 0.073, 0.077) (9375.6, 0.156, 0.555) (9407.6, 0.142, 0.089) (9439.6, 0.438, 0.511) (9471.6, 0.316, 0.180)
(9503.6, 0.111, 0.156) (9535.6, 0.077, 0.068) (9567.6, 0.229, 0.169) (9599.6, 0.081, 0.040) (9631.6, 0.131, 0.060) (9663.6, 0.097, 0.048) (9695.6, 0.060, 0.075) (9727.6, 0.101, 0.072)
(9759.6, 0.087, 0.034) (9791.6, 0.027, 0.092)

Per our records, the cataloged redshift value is 0.913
